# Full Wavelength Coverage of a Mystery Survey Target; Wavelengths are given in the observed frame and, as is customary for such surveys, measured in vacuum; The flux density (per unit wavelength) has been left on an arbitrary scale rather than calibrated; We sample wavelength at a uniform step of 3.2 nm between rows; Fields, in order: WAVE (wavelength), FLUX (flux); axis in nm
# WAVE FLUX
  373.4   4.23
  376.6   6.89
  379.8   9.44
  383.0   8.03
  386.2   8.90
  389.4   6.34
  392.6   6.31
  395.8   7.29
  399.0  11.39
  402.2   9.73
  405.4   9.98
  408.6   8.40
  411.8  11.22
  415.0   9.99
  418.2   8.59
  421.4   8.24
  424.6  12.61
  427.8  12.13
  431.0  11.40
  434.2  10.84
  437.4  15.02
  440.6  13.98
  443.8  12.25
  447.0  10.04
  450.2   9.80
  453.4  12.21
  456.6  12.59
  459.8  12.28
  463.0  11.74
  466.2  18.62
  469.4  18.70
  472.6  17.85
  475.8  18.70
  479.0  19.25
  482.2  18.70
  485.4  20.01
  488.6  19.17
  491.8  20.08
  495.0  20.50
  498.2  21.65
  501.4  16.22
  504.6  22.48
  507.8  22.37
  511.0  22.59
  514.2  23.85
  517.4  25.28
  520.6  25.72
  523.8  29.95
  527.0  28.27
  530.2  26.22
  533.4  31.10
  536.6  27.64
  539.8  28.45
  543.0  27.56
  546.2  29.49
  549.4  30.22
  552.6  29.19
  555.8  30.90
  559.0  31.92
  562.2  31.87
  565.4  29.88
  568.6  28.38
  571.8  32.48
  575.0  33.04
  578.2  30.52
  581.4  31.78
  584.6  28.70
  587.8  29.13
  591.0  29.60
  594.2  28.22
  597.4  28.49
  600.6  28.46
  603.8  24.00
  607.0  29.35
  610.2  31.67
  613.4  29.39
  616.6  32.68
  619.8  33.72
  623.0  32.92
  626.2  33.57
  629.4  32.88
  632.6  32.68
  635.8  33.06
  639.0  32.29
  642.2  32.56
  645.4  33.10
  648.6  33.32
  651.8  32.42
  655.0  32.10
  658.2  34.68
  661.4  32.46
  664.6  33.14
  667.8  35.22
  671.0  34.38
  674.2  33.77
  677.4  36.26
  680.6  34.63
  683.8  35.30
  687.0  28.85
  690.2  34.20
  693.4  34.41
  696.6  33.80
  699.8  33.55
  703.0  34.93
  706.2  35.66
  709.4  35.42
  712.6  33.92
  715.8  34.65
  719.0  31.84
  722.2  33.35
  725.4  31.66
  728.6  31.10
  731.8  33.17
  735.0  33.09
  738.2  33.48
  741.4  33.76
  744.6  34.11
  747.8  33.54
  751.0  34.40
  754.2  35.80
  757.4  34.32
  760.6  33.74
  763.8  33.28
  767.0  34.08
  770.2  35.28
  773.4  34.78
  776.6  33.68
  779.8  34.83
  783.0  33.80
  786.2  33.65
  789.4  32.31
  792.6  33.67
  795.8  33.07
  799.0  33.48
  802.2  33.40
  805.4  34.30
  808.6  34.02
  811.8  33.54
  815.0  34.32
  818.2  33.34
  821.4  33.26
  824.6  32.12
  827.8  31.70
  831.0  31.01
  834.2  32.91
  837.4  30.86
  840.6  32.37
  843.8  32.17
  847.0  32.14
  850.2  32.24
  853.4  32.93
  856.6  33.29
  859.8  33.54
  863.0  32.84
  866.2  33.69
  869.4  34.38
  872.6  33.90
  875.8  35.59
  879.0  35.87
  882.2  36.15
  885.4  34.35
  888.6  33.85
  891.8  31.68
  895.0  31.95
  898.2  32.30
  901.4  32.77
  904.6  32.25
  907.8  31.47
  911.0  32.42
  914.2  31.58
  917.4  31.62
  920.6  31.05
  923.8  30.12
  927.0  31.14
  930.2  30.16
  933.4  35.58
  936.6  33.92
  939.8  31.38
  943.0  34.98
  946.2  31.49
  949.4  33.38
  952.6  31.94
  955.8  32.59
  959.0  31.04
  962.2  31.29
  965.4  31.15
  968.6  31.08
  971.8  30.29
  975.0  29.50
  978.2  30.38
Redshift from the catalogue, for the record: 0.165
